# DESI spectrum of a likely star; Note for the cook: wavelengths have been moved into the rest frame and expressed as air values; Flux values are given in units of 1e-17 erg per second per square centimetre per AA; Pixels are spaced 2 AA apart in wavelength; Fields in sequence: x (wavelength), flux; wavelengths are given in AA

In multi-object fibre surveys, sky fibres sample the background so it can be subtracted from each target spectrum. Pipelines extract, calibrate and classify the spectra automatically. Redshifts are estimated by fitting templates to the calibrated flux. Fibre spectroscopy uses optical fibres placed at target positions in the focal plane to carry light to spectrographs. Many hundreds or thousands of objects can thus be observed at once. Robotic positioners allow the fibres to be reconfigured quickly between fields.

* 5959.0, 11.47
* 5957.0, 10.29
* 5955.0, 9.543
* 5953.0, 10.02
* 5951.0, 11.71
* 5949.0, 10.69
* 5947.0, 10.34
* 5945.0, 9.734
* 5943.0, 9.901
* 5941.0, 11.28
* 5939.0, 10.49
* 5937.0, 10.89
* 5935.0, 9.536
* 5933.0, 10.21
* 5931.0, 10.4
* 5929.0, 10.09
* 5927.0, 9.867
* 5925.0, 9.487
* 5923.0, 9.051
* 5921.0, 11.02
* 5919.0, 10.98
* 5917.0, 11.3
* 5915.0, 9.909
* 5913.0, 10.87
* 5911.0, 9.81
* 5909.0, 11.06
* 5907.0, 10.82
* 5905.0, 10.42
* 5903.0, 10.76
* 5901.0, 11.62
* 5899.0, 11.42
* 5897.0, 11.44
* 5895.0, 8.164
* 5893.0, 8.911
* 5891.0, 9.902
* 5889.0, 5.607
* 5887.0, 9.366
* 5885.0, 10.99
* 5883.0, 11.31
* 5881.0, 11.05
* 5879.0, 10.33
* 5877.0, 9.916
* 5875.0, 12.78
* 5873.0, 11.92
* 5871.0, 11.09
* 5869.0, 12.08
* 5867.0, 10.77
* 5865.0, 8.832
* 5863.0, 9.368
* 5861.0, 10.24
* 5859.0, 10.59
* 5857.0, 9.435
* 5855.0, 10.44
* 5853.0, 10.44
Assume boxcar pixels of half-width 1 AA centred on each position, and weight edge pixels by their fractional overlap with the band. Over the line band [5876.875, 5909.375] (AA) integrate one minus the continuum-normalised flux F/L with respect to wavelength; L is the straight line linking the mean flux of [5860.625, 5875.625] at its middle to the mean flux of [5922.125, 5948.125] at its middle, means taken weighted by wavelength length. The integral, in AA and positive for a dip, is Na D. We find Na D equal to 1.2 AA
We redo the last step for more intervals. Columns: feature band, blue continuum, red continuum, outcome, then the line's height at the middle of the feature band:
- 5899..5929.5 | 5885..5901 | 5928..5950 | -1.94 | 9.89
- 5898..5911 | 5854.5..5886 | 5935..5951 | -0.39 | 10.6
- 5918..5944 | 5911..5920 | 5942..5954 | 0.71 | 10.5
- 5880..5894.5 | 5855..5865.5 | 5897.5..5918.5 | 1.16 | 10.4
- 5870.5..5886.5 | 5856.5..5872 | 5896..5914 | -0.89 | 10.5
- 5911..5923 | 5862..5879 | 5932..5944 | -0.08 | 10.5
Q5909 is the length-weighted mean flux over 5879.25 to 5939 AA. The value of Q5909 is 10.2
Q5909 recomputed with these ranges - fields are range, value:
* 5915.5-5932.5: 10.3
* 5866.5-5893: 10.5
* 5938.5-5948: 10.3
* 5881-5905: 10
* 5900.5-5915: 10.7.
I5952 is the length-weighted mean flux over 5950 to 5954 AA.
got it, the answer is 10.9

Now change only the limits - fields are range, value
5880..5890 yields 9.66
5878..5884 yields 10.9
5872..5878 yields 11.5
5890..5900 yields 9.97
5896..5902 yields 11.5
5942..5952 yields 10.5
